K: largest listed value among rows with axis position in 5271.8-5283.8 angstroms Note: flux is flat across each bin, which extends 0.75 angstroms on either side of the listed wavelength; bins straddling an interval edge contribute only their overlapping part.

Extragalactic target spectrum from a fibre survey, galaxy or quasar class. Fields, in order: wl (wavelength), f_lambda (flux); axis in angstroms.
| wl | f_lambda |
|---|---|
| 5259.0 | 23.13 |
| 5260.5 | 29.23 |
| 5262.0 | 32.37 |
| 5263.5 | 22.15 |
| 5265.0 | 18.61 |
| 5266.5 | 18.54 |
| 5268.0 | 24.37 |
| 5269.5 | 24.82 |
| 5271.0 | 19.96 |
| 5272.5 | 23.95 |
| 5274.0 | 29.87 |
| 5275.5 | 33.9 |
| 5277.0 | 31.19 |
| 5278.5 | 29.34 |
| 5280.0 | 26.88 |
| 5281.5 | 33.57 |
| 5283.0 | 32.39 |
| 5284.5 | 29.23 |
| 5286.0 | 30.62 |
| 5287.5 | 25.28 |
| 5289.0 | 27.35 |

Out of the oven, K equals 33.9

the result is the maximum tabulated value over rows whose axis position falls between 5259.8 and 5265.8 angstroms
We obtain 32.37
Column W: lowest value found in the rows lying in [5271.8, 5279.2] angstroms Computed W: 23.95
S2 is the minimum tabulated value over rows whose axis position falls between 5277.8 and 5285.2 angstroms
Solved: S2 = 26.88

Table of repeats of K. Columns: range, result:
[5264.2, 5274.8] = 29.87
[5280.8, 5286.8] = 33.57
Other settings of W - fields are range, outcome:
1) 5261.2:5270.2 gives 18.54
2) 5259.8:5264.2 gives 22.15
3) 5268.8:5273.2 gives 19.96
